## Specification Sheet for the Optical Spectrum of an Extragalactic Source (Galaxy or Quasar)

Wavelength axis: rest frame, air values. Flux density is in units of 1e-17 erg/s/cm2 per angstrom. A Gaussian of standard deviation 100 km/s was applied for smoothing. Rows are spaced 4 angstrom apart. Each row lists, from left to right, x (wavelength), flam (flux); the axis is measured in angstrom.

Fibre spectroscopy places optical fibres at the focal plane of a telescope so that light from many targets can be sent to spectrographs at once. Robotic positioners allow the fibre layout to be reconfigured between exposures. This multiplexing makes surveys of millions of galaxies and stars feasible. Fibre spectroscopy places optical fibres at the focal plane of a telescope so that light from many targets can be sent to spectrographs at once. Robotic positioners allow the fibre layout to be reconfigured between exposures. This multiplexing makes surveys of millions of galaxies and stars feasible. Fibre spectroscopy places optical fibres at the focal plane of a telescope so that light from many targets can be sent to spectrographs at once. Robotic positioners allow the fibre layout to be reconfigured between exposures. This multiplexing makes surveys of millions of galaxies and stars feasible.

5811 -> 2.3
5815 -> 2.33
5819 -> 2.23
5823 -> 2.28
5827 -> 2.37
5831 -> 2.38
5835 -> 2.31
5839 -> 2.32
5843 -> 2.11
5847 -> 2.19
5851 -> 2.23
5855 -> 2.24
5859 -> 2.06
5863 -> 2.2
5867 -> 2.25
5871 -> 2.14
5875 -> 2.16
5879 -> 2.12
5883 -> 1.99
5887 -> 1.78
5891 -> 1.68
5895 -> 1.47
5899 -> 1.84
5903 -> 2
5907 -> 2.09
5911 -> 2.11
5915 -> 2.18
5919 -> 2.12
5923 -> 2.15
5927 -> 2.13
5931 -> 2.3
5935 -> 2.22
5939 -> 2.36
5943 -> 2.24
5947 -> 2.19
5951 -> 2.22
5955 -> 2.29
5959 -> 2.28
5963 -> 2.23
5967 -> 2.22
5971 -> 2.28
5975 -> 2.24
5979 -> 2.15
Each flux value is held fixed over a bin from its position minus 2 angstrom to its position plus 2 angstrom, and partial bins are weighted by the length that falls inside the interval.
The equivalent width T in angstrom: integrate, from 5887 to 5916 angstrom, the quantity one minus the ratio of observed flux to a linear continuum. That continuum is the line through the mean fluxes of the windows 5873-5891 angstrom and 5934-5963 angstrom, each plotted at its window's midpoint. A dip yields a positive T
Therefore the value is 2.4 angstrom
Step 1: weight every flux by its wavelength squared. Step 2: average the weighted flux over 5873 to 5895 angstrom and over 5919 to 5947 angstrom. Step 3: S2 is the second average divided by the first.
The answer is 1.2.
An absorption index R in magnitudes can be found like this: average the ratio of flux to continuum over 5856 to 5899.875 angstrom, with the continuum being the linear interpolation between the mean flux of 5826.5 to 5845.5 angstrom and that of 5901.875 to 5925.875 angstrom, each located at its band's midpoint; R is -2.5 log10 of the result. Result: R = 0.11 mag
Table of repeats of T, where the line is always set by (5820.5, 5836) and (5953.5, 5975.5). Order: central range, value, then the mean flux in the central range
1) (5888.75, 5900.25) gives 3.2 angstrom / 1.65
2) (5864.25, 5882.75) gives 1.3 angstrom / 2.15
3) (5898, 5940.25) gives 2.6 angstrom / 2.14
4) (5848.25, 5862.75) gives 0.9 angstrom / 2.18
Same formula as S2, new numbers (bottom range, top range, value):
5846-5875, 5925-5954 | 1.05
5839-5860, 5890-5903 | 0.80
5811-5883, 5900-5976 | 1.02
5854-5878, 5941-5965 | 1.06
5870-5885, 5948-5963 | 1.10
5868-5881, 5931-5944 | 1.08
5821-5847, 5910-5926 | 0.96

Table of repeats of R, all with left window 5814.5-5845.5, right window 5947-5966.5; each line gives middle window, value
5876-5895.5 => 0.22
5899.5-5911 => 0.12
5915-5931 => 0.05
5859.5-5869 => 0.04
